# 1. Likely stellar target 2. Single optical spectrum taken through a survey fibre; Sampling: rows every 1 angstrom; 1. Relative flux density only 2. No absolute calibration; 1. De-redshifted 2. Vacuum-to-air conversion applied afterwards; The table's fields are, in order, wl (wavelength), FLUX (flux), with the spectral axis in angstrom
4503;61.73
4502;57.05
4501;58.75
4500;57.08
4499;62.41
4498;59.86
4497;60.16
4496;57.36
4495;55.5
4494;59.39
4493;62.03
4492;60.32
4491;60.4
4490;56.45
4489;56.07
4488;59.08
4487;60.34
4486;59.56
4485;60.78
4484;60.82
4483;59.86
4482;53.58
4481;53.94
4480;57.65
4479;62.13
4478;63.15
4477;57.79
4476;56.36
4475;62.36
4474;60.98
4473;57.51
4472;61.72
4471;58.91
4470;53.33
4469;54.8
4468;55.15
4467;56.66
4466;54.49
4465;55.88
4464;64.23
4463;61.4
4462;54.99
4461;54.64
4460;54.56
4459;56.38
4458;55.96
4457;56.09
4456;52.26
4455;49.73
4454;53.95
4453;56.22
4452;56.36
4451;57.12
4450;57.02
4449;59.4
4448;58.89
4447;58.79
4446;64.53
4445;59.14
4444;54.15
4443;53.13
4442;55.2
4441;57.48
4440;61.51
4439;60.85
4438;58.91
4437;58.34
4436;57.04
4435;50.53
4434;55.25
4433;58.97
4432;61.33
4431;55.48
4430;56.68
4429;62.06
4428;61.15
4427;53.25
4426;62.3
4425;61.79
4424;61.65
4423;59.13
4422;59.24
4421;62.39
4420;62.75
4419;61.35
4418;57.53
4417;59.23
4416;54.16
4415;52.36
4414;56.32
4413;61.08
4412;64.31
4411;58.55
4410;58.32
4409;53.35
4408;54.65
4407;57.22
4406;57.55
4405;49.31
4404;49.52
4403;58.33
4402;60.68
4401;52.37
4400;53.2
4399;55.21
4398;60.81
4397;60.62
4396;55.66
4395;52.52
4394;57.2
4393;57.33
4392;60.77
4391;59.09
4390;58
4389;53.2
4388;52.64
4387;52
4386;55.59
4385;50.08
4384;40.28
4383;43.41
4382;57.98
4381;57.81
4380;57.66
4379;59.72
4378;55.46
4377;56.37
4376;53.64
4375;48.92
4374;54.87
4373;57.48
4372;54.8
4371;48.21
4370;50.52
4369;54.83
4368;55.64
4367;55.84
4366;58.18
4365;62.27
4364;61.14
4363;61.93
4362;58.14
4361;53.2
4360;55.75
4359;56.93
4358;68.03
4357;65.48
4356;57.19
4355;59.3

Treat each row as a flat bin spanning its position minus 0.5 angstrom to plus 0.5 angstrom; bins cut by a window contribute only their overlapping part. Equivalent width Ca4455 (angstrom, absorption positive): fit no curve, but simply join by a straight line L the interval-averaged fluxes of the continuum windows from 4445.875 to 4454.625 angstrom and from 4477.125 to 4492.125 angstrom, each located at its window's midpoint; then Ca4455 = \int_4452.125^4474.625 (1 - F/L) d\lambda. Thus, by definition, 0.7 angstrom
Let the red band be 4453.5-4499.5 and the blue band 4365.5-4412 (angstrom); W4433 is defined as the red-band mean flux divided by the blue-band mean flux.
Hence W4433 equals 1.1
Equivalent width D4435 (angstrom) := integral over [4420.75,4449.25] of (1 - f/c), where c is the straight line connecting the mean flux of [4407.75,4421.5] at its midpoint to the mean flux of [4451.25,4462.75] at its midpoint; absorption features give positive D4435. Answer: -0.9 angstrom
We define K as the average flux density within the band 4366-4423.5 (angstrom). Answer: 55.8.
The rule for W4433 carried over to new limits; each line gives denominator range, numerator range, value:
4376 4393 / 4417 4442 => 1.08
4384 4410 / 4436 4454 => 1.05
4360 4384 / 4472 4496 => 1.07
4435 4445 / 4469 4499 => 1.03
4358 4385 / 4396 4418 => 1.02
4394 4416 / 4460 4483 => 1.03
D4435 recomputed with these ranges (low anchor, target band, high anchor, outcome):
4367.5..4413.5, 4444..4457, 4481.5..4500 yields 0.2 angstrom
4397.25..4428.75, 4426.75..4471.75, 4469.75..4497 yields 1.0 angstrom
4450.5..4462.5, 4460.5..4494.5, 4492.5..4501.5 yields -0.8 angstrom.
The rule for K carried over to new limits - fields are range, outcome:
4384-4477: 57.1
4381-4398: 54.5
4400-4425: 57.6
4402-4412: 55.9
